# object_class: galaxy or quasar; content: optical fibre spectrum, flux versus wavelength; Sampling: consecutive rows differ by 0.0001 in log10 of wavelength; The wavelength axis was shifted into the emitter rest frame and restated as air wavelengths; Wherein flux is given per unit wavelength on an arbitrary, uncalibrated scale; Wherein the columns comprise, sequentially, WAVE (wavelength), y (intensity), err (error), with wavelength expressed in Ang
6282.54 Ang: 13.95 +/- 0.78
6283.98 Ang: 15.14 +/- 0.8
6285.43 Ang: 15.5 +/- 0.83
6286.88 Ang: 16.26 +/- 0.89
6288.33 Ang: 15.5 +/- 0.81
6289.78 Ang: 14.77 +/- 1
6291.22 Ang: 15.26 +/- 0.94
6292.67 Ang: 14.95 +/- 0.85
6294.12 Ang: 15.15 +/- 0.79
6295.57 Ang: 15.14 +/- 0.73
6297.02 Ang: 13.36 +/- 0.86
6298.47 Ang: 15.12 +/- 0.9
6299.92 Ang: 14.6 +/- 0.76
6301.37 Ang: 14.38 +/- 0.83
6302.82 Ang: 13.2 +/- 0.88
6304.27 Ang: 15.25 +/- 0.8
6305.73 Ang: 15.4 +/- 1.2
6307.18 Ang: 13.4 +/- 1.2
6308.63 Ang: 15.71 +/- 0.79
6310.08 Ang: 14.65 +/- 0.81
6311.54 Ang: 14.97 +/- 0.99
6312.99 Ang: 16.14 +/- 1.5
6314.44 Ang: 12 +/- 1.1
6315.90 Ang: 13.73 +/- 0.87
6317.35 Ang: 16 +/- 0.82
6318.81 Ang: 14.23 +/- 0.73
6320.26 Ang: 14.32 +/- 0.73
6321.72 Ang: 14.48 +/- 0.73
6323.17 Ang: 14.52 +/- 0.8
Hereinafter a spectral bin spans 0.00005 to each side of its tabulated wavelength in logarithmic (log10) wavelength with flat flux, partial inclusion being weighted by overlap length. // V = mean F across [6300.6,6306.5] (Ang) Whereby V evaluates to 14.5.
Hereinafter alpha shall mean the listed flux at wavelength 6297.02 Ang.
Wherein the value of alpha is 13.36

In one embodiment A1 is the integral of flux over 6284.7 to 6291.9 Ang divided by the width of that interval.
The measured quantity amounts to 15.5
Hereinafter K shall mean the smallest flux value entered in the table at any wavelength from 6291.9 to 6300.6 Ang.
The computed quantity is 13.36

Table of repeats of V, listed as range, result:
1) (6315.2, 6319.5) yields 14.7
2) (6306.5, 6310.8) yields 14.6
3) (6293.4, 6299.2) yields 14.7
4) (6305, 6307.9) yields 14.4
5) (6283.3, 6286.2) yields 15.3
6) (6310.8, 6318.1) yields 14.6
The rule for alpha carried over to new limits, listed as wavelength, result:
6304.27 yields 15.25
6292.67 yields 14.95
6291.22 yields 15.26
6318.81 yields 14.23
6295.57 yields 15.14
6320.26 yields 14.32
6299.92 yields 14.6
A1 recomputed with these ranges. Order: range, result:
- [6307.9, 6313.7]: 15.4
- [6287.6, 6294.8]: 15.1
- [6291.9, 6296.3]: 15.1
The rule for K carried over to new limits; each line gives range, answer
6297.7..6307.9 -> 13.2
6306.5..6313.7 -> 13.4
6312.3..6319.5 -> 12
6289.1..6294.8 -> 14.77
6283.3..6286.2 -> 15.14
